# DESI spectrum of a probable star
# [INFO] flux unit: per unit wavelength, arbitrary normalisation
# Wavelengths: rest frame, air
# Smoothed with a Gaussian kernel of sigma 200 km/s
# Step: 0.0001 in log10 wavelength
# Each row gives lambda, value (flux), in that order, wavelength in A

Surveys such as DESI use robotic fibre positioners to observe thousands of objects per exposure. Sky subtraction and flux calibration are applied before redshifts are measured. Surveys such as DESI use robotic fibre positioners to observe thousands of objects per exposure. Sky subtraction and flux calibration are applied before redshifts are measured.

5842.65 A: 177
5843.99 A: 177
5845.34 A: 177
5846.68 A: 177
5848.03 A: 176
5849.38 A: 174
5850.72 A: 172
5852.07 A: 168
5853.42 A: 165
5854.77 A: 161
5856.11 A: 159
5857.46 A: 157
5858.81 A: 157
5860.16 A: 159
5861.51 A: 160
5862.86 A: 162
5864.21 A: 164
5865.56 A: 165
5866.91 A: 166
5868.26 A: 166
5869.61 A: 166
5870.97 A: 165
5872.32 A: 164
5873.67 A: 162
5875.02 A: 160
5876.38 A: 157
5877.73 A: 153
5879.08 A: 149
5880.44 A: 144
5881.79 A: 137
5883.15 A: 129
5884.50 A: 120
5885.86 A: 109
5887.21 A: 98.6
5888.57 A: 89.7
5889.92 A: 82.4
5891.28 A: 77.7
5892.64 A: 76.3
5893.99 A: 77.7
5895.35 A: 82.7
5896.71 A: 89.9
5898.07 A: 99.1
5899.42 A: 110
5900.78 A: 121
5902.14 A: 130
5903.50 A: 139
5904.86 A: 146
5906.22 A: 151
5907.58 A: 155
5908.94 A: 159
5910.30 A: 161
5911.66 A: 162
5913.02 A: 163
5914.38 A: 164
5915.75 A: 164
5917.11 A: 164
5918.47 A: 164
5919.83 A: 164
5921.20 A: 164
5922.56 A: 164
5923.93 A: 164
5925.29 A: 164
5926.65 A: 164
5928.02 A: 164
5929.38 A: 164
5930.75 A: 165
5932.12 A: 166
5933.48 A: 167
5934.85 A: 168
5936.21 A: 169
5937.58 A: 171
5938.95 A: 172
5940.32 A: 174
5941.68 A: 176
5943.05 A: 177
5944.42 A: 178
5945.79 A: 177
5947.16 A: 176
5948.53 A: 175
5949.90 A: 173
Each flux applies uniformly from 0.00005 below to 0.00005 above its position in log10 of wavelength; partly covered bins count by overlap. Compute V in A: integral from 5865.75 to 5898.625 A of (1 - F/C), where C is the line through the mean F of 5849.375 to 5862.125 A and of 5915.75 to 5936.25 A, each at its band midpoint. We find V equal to 7.43 A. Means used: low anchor 163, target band 126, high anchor 165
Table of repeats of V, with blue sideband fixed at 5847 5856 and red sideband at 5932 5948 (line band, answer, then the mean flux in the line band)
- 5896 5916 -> 3.6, 140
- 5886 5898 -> 5.9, 86.2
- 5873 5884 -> 1.4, 148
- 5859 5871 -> 0.4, 163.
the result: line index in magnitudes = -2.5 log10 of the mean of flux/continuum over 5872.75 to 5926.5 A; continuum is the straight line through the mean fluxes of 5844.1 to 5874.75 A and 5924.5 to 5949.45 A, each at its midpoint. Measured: 0.23 mag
